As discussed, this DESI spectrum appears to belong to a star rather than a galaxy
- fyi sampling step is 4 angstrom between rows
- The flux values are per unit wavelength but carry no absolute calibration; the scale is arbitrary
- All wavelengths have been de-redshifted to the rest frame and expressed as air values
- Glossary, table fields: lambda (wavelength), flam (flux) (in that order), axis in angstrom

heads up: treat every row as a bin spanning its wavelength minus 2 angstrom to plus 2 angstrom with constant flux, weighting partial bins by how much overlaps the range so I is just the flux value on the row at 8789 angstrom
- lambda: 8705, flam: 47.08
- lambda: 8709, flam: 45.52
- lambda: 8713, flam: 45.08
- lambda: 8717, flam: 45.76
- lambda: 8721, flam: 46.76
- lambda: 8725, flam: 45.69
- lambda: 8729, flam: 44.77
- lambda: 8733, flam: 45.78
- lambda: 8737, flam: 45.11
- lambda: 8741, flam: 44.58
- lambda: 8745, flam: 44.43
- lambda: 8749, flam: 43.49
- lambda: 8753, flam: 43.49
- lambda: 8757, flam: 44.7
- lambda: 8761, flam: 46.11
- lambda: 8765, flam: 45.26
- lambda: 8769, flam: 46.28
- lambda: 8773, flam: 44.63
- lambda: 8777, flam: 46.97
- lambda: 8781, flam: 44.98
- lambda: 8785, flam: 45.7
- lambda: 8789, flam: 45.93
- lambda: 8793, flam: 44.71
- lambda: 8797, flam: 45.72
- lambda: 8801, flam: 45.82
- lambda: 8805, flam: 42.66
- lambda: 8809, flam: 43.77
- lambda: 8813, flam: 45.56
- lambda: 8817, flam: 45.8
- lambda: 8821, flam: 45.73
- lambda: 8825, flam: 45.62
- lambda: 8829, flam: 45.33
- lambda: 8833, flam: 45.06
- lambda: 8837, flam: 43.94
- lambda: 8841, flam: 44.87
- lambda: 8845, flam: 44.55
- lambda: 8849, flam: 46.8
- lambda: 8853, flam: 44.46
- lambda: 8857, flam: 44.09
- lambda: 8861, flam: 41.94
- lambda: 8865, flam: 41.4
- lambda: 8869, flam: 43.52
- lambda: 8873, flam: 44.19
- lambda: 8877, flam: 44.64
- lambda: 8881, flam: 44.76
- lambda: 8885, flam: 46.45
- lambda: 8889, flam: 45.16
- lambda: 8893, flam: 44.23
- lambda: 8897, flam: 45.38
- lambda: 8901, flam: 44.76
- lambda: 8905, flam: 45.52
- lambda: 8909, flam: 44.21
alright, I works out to 45.93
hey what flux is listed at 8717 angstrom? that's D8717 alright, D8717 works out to 45.76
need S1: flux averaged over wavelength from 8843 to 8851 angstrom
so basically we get 45.7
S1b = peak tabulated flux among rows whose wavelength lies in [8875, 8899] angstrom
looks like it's 46.45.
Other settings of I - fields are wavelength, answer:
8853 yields 44.46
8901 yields 44.76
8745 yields 44.43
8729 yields 44.77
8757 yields 44.7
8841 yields 44.87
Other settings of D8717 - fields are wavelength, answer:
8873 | 44.19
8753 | 43.49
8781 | 44.98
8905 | 45.52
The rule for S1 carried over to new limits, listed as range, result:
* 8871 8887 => 45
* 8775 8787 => 45.9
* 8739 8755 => 44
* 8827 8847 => 44.8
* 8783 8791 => 45.8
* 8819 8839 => 45.1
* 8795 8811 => 44.5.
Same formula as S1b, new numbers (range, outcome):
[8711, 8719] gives 45.76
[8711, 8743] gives 46.76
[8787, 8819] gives 45.93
